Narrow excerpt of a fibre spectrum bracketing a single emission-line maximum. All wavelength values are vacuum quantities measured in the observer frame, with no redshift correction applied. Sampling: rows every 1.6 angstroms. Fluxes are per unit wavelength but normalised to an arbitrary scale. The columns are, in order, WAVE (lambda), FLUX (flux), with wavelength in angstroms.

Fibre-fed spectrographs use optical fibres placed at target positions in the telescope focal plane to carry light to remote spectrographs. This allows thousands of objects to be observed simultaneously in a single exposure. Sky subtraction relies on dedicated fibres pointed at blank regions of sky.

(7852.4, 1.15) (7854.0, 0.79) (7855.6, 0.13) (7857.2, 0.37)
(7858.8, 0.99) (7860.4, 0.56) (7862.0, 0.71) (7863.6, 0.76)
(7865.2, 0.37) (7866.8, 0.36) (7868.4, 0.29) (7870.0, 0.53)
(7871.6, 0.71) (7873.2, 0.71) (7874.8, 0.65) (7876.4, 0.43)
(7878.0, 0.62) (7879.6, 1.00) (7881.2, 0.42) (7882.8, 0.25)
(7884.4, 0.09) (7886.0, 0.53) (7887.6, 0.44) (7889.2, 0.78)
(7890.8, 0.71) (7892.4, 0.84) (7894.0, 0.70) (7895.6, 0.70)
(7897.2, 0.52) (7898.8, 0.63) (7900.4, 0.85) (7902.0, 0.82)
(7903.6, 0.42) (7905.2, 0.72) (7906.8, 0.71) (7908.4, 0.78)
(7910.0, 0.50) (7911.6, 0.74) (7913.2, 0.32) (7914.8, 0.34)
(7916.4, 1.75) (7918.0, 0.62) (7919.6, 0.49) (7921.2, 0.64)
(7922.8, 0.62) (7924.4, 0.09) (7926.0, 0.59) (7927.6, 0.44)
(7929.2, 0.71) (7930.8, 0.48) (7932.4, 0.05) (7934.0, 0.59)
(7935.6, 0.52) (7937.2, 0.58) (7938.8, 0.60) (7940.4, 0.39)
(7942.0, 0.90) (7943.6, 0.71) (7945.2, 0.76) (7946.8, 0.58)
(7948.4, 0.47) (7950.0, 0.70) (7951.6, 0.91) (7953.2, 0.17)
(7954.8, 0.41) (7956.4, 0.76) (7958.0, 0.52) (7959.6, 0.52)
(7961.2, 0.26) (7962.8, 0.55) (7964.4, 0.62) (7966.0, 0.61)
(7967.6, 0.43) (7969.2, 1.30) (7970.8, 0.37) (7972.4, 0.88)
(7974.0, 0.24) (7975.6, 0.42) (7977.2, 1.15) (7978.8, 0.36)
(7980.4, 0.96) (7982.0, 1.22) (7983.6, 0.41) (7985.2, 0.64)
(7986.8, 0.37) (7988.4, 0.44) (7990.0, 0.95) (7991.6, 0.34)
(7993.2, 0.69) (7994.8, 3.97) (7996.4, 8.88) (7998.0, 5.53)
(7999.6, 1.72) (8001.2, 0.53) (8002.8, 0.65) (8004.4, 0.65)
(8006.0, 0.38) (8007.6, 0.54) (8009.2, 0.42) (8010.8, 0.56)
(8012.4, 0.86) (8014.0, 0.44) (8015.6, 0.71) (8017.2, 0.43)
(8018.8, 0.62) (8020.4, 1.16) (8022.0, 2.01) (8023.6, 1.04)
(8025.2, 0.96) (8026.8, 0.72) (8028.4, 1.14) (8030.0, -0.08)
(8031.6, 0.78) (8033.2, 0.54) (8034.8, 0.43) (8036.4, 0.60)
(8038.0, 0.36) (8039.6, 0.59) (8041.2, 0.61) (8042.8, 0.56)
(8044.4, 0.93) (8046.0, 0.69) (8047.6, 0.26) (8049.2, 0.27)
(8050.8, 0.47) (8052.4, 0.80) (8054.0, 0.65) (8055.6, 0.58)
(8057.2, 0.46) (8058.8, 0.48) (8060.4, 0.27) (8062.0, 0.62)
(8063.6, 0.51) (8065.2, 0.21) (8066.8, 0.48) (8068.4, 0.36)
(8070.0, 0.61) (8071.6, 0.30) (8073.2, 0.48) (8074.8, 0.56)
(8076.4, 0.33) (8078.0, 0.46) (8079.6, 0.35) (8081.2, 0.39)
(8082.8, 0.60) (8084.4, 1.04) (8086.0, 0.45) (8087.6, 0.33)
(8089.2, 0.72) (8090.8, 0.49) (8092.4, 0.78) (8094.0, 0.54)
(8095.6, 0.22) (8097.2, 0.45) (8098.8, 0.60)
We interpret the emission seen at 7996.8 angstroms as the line Halpha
